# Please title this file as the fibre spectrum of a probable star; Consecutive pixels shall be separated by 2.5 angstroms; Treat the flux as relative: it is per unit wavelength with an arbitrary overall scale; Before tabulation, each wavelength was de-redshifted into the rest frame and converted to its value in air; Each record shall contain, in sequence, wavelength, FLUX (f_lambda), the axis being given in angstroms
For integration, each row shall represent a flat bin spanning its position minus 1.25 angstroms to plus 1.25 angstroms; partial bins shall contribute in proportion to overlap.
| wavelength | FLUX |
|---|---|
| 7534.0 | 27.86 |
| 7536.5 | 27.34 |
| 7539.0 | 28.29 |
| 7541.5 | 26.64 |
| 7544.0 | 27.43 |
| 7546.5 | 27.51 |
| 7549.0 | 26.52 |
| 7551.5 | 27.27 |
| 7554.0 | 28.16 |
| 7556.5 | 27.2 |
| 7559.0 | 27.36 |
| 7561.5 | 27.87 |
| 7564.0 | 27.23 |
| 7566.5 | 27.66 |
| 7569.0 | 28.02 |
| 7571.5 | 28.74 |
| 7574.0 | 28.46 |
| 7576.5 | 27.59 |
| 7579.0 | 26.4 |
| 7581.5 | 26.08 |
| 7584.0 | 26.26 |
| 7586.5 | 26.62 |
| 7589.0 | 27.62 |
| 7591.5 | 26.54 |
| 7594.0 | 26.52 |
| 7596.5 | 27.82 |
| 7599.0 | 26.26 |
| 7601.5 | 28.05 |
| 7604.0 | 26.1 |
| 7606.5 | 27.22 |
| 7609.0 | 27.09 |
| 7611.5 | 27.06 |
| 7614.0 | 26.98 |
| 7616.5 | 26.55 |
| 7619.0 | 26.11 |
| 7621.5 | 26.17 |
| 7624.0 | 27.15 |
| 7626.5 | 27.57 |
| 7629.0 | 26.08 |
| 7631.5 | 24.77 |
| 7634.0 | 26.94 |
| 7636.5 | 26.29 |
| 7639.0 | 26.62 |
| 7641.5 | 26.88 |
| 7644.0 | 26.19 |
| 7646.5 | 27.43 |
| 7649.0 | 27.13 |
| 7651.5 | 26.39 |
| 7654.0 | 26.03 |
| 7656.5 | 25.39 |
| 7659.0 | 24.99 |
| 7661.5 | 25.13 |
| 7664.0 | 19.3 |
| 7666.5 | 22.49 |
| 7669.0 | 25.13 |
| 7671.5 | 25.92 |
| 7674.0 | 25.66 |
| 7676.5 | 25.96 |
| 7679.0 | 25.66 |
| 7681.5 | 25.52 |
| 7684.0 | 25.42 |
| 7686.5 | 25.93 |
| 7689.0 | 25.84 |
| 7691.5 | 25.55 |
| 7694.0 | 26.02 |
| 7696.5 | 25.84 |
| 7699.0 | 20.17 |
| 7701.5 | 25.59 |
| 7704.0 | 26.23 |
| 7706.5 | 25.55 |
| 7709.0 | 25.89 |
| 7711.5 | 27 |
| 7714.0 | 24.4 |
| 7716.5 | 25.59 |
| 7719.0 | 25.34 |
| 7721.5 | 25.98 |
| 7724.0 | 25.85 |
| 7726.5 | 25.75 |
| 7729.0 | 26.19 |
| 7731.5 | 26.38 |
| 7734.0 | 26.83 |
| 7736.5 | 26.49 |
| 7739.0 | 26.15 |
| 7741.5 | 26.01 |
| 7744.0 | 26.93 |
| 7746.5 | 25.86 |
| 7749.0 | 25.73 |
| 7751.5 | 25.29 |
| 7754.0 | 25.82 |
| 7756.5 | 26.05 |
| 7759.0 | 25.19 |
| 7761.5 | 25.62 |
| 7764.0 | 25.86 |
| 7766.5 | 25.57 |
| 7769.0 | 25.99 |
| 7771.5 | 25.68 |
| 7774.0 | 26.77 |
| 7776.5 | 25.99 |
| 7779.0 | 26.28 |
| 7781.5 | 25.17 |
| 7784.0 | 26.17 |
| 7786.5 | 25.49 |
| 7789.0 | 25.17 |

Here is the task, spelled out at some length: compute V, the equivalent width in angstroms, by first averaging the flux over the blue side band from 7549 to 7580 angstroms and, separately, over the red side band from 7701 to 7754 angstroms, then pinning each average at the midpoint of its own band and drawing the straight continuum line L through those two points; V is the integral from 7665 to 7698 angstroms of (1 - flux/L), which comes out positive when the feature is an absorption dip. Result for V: 1.32 angstroms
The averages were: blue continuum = 27.6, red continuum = 26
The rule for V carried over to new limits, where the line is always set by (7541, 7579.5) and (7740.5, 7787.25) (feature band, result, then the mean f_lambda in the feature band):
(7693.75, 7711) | 0.9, 25.1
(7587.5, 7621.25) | 0.4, 26.9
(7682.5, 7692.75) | 0.3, 25.7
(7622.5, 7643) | 0.3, 26.5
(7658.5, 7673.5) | 1.6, 23.9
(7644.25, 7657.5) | 0.2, 26.5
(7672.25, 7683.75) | 0.4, 25.7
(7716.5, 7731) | 0.2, 25.8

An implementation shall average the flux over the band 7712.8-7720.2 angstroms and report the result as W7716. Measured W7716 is 25.1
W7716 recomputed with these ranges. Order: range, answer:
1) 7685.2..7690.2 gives 25.9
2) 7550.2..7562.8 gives 27.6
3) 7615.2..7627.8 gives 26.7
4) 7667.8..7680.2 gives 25.7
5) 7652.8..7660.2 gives 25.5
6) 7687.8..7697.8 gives 25.8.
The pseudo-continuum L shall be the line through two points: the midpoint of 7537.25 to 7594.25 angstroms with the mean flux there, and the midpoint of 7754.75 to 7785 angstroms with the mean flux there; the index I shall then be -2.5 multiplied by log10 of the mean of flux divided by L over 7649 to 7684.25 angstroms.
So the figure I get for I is 0.068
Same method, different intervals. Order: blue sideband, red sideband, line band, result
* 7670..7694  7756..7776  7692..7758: 0.00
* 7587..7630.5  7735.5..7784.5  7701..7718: 0.02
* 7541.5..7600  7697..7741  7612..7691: 0.02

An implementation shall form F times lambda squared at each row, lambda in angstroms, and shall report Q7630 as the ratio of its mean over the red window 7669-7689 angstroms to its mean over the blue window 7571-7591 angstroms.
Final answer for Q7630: 0.97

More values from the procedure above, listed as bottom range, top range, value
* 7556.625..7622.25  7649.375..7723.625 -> 0.95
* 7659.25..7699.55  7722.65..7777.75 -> 1.07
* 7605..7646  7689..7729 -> 0.98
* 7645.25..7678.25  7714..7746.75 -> 1.05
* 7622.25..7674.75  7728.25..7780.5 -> 1.04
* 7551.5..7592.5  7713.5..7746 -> 0.99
